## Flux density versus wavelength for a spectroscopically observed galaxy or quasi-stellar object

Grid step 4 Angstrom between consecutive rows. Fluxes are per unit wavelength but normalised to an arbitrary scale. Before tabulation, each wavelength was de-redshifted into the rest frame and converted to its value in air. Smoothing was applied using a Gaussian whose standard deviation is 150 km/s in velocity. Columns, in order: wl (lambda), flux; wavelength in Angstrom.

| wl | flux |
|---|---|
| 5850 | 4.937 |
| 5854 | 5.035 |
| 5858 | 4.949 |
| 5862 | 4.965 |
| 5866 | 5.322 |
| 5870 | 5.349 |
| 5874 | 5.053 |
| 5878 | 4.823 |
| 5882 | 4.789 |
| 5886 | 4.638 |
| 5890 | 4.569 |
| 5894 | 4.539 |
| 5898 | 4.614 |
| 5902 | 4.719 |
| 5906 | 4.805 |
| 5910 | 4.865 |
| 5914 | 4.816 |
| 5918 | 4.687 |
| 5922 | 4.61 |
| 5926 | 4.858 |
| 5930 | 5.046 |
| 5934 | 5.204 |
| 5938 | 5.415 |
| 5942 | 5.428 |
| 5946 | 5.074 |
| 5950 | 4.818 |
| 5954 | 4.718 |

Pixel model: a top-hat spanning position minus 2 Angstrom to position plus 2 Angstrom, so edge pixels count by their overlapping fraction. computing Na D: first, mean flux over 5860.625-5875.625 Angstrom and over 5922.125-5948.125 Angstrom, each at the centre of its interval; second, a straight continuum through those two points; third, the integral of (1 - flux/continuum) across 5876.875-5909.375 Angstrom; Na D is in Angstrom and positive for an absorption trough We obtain 3.0 Angstrom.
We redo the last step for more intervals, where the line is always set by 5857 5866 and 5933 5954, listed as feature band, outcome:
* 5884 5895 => 1.06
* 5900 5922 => 1.46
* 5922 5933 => 0.45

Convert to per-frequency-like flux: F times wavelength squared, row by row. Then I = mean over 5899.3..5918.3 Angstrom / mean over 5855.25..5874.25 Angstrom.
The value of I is 0.95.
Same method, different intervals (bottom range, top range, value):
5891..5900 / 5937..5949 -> 1.17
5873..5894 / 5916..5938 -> 1.06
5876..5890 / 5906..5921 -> 1.02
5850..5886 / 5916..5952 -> 1.02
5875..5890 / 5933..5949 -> 1.13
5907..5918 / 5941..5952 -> 1.07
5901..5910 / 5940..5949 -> 1.10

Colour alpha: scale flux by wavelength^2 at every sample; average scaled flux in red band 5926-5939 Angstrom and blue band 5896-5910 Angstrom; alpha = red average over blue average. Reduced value 1.1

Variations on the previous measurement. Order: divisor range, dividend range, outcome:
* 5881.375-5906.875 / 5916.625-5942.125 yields 1.09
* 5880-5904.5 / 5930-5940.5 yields 1.15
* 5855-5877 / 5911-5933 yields 0.96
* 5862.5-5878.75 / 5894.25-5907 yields 0.92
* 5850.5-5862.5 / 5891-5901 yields 0.93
